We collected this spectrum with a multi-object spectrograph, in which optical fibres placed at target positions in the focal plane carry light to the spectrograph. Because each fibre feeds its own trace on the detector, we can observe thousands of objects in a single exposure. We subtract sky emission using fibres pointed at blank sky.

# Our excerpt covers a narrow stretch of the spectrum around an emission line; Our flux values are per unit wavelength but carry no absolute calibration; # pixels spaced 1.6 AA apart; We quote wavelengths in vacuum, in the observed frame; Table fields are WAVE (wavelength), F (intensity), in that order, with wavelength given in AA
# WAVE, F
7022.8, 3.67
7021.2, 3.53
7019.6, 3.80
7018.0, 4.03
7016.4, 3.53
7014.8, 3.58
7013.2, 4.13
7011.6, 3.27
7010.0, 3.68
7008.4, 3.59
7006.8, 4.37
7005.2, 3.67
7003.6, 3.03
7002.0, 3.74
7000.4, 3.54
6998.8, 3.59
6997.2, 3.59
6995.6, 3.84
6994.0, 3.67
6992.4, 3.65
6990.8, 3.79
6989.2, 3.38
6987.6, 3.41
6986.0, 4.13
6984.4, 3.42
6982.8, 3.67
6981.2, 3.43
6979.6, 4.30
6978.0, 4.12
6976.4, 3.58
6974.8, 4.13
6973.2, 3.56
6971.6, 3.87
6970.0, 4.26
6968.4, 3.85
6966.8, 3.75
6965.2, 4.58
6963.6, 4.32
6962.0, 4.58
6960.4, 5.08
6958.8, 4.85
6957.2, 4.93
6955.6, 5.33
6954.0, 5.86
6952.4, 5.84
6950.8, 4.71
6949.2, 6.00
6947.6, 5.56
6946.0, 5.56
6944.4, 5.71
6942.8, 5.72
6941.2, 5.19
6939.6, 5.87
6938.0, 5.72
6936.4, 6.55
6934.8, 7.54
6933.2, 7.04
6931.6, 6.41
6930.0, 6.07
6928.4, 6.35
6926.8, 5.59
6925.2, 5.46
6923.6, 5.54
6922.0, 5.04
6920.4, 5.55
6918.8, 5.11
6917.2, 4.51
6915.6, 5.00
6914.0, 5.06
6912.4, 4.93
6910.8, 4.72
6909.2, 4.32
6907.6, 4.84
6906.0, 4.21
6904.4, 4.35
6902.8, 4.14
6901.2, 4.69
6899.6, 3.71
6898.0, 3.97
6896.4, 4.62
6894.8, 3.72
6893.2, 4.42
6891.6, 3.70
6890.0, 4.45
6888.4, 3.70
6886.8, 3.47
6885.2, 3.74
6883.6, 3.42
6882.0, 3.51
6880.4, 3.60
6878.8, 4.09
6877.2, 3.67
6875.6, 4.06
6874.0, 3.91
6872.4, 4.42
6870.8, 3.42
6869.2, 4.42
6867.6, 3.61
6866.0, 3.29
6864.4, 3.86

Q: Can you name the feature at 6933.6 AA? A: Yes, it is Mg II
